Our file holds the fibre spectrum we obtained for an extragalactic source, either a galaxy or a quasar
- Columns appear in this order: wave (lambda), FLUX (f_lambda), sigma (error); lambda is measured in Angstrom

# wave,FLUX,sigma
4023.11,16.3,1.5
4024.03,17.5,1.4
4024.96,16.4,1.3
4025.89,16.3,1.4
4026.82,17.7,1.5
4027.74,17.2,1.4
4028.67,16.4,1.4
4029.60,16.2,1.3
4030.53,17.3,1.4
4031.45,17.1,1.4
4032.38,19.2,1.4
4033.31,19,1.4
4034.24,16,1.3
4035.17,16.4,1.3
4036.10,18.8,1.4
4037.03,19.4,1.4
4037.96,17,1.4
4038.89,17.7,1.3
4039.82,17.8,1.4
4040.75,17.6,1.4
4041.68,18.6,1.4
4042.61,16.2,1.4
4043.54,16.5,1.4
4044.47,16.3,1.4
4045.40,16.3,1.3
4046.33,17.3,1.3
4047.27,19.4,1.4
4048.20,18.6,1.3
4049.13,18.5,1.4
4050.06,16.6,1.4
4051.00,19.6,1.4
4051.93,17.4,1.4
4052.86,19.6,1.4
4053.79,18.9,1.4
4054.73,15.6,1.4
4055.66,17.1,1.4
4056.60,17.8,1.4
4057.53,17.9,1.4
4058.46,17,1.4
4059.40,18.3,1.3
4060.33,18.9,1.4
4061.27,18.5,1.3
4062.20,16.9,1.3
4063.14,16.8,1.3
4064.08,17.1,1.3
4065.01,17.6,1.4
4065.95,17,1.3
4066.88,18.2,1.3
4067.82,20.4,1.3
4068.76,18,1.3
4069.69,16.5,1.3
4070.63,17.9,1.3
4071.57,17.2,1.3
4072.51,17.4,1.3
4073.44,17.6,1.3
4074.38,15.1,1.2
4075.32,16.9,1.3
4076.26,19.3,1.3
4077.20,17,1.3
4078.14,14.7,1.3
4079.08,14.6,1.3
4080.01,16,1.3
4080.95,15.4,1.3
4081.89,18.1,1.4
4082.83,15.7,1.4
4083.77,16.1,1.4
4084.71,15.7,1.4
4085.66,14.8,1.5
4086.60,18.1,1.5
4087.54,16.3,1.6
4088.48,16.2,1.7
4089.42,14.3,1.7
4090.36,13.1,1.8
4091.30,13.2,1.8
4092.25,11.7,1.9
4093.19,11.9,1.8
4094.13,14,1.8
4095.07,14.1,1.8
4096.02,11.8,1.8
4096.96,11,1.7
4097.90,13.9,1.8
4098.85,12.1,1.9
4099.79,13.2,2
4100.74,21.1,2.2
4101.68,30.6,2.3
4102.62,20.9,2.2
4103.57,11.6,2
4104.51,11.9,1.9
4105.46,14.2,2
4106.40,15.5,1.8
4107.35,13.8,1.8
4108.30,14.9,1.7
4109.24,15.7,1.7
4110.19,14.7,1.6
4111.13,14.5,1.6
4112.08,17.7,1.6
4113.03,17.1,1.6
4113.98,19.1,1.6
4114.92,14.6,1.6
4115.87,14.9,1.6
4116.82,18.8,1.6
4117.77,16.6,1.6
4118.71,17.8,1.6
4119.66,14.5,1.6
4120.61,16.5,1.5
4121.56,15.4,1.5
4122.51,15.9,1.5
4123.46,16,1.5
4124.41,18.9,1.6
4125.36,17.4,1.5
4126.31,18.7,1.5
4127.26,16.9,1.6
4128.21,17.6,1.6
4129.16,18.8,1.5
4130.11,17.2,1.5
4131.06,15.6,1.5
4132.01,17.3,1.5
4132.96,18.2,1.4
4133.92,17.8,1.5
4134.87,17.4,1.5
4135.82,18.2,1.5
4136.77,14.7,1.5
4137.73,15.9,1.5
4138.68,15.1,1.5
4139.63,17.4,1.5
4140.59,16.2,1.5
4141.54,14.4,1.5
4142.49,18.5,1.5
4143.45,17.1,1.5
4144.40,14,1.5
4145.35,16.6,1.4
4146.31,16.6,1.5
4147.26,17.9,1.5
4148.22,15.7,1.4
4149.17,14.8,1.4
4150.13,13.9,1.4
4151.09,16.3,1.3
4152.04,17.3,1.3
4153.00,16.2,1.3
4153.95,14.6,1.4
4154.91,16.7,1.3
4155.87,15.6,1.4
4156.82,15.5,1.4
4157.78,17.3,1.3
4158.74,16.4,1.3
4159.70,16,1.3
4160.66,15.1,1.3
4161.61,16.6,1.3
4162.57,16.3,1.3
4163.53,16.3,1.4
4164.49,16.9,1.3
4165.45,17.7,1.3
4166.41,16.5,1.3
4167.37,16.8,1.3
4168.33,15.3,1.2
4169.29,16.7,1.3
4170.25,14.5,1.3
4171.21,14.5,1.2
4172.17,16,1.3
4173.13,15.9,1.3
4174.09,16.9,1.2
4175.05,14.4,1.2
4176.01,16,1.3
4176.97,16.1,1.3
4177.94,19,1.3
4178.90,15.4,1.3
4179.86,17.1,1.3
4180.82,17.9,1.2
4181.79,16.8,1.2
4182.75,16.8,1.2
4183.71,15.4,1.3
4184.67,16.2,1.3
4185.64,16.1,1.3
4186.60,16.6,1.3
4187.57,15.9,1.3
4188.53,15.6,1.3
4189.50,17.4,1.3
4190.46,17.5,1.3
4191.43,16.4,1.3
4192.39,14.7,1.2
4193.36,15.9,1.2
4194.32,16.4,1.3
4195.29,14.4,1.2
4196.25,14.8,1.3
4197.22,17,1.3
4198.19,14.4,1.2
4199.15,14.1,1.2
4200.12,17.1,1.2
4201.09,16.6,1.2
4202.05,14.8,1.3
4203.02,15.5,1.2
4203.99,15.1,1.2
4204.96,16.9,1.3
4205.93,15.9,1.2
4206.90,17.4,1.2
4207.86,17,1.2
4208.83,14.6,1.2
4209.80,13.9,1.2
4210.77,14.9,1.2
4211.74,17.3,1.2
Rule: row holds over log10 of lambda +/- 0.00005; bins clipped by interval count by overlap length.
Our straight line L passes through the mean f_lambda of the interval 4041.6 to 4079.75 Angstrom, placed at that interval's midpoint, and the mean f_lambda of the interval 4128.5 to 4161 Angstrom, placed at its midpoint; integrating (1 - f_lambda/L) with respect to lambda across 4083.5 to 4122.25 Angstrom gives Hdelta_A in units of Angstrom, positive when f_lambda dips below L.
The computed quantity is 3.32 Angstrom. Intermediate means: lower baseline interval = 17.5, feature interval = 15.5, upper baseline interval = 16.4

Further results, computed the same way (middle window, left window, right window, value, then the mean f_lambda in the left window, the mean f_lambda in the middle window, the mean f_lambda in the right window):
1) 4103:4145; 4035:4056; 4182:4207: 1.3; 17.7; 16.3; 15.9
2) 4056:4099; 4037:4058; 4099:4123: 2.6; 17.7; 16.1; 16.4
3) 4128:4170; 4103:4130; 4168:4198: -0.8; 16.1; 16.4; 16.1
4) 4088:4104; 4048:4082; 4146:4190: 1.9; 17.4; 15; 16.2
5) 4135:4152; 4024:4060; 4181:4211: 0.3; 17.6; 16.1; 15.9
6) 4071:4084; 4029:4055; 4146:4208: 0.6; 17.7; 16.5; 16.1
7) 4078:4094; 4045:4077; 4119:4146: 2.2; 17.7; 15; 16.7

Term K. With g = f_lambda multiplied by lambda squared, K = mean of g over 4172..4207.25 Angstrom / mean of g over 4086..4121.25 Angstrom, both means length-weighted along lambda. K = 1.09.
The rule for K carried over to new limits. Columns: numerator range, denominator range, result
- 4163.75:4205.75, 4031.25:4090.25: 0.99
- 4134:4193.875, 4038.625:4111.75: 1.03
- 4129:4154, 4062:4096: 1.06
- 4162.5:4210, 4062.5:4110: 1.06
